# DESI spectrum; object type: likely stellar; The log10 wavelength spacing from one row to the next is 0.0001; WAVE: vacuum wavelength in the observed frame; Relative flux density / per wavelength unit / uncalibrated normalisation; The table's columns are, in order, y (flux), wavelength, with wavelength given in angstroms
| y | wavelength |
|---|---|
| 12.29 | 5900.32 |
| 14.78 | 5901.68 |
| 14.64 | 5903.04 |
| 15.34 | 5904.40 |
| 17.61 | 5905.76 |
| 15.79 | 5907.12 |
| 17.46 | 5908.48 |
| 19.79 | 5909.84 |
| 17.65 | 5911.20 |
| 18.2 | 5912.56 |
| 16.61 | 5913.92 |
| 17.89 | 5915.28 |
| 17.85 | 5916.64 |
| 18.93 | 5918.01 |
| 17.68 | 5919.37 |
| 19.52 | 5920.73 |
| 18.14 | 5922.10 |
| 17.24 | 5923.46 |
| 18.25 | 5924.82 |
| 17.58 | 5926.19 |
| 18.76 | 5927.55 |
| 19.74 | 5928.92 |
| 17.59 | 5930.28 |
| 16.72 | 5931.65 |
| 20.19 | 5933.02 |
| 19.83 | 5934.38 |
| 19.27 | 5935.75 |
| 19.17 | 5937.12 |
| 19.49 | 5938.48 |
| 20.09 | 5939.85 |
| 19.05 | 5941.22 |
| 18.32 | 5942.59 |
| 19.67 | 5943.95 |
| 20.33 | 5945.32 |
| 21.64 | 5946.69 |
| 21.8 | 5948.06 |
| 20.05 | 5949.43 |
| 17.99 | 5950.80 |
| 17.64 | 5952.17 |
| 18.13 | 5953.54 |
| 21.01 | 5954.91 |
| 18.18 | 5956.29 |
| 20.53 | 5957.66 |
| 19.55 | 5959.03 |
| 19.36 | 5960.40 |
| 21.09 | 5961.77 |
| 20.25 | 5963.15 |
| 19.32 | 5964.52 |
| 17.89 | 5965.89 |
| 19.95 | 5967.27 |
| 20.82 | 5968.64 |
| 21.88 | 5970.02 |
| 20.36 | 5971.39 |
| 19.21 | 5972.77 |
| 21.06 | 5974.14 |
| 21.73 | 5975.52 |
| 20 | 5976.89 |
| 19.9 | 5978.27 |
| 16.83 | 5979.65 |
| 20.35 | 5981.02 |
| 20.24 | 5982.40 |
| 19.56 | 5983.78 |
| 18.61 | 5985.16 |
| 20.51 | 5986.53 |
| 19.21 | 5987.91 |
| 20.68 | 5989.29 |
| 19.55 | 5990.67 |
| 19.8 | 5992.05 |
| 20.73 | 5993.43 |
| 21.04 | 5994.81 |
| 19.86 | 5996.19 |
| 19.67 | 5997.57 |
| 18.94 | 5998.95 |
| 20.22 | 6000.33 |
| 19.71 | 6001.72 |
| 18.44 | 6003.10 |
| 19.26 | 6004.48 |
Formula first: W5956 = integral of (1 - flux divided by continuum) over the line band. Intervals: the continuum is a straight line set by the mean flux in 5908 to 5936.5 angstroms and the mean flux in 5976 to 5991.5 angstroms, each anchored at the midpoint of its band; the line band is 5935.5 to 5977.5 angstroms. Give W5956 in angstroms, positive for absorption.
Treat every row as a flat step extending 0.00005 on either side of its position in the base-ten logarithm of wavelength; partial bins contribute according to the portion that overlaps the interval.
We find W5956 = -1.73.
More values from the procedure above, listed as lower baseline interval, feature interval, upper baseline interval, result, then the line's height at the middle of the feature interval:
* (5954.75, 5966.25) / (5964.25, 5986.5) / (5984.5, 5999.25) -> -0.1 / 19.8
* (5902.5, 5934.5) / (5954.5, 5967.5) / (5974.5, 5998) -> -0.4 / 19.2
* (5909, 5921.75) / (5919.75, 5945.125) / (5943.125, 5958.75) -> 0.1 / 18.9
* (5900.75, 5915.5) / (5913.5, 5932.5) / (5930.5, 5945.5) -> -0.1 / 18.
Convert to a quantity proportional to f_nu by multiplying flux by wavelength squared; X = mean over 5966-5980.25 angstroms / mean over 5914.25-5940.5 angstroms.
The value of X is 1.10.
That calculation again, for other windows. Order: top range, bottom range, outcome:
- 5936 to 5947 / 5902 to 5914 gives 1.17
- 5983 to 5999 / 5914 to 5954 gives 1.07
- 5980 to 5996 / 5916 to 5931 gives 1.12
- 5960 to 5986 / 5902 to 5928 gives 1.16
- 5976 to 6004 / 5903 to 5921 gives 1.15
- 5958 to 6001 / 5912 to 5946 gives 1.09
